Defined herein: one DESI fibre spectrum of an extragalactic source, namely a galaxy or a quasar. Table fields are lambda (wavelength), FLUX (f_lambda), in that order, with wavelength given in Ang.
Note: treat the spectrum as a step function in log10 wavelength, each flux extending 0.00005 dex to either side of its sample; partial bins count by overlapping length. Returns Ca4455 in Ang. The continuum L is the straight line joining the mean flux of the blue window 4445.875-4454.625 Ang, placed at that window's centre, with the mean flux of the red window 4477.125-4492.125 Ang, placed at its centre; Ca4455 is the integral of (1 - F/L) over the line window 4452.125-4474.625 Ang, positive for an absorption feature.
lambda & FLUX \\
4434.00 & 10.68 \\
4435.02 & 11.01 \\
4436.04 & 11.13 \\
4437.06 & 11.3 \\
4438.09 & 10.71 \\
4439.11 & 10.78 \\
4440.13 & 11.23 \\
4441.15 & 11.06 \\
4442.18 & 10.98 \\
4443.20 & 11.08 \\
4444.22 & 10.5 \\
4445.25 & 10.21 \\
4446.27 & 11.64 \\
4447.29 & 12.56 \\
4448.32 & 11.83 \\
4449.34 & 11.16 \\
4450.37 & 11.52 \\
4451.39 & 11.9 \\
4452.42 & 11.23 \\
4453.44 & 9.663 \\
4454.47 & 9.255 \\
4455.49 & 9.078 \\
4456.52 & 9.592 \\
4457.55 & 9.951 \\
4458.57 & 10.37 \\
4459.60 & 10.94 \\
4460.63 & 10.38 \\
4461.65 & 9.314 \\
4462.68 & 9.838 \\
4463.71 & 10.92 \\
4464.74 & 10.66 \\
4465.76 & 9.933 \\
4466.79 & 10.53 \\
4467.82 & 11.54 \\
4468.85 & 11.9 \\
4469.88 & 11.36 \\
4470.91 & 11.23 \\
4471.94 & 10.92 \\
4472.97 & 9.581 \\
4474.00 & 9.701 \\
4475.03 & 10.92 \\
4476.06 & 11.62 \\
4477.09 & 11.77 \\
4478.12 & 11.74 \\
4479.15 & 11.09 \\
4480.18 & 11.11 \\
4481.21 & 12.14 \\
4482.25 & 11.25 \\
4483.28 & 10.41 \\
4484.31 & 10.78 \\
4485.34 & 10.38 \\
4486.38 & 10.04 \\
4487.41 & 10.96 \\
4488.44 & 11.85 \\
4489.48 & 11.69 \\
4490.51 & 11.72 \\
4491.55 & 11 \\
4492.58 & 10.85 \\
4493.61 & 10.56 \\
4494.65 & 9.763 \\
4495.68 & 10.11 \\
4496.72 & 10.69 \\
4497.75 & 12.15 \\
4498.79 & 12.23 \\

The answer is 1.8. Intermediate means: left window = 11.3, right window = 11.2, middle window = 10.4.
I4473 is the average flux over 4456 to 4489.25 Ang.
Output 10.8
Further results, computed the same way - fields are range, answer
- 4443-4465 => 10.6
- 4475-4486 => 11.2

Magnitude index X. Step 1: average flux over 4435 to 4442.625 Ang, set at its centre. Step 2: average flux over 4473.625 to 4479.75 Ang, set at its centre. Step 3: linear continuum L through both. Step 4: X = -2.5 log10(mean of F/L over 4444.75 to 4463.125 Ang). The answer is 0.05 mag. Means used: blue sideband 11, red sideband 11.2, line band 10.6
